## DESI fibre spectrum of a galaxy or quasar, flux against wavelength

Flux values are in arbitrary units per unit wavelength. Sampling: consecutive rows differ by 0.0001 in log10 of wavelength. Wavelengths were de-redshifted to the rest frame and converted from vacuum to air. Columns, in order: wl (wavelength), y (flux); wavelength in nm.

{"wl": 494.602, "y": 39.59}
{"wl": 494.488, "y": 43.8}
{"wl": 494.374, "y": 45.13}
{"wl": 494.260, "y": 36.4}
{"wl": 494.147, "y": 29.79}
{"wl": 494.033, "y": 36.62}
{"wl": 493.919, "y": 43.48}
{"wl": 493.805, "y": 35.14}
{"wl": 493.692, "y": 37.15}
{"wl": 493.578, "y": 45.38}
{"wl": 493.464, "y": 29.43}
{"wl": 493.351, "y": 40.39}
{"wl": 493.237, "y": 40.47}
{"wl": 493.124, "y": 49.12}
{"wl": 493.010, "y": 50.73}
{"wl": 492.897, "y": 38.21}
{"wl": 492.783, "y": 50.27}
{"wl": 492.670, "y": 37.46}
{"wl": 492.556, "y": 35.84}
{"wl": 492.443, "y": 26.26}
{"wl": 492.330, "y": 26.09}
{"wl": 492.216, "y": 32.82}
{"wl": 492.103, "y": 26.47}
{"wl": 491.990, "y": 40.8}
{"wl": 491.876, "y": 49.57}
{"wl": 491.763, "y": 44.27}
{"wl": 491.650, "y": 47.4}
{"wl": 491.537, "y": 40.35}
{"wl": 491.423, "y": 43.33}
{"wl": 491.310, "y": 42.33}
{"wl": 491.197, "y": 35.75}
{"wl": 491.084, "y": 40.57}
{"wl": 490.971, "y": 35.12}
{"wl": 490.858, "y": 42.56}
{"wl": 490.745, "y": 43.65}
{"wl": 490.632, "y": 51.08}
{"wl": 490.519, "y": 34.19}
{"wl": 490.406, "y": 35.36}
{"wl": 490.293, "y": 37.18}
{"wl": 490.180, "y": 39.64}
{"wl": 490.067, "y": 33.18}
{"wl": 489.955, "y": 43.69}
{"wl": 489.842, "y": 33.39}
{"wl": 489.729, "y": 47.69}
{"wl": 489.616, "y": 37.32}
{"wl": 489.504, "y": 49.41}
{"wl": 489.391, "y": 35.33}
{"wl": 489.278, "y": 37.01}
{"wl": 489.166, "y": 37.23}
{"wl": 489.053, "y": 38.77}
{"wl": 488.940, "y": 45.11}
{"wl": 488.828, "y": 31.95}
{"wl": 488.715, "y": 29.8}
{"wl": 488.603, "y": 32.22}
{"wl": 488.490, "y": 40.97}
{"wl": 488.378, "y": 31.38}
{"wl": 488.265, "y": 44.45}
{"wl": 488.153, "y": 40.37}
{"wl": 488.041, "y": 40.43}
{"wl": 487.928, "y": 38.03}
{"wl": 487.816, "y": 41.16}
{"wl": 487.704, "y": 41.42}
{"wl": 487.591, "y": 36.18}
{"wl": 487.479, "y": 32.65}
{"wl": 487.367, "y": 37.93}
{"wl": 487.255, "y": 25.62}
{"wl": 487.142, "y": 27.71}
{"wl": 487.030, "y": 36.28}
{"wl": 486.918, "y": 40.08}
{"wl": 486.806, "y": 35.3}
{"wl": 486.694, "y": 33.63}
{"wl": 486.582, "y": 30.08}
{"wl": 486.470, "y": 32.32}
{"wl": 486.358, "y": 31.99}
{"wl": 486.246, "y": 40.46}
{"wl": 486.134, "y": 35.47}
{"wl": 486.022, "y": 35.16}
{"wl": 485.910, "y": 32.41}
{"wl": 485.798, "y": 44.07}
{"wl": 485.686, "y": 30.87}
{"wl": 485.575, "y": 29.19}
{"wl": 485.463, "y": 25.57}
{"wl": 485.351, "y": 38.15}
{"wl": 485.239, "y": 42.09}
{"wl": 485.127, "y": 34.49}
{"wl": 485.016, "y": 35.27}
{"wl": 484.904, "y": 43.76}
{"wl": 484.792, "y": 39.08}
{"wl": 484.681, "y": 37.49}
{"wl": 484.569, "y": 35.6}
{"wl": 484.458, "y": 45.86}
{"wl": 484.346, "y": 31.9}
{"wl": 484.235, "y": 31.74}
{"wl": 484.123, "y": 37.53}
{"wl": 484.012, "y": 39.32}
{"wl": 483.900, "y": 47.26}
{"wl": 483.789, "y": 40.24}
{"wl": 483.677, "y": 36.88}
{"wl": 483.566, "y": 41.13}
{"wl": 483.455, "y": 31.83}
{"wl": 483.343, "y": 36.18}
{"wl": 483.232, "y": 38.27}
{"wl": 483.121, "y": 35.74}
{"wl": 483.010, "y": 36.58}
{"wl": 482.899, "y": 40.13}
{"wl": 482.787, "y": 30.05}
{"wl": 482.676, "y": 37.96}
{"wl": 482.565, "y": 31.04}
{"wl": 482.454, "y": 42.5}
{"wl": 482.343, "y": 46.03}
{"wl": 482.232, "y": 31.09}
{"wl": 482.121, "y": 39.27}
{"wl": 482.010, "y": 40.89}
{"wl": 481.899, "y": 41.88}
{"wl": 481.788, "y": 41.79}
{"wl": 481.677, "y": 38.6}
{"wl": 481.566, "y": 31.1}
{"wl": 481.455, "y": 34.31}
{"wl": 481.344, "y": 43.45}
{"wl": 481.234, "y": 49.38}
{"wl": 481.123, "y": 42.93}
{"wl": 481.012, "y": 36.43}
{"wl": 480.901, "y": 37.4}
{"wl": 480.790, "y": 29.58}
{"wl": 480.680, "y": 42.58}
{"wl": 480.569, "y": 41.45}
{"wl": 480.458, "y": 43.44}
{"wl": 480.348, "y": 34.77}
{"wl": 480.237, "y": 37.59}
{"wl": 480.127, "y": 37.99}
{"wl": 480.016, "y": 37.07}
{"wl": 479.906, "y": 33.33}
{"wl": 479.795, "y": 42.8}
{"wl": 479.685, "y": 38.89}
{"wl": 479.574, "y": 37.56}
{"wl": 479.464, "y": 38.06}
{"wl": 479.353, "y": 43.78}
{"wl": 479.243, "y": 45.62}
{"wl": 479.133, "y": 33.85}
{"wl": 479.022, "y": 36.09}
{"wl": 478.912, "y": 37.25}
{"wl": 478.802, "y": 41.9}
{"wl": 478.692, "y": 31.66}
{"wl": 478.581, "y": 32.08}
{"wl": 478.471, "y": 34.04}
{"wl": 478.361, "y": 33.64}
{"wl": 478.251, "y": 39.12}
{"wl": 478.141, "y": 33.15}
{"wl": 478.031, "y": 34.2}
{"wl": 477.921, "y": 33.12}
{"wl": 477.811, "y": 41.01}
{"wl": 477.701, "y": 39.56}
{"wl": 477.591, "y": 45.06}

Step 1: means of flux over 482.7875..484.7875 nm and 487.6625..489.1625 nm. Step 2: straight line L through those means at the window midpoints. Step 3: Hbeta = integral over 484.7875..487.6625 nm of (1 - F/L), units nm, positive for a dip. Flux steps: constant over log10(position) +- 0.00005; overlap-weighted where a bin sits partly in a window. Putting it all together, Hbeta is 0.24 nm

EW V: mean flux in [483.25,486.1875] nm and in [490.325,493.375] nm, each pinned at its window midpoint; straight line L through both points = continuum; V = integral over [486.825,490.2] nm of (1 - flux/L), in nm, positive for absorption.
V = 0.091 nm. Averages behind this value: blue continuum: 36.9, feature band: 37.5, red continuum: 40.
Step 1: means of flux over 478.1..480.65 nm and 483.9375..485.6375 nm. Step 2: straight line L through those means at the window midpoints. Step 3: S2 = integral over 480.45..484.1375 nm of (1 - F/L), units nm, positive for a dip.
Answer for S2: -0.15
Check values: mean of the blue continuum 37.7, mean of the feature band 38.6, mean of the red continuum 36.6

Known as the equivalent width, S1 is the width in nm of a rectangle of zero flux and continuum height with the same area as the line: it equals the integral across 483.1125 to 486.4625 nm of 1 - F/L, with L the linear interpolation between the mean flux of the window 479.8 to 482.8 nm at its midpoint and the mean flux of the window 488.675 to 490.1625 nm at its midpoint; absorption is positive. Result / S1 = 0.152 nm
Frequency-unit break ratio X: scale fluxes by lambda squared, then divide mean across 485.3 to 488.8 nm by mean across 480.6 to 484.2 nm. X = 0.9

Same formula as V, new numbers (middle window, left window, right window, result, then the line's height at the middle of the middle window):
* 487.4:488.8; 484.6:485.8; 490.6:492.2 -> 0.04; 38.5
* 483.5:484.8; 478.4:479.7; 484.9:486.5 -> -0.10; 35.7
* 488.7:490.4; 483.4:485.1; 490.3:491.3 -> 0.04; 39.5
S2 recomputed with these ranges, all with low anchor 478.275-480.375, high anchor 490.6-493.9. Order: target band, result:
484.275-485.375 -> 0.004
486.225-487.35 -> 0.160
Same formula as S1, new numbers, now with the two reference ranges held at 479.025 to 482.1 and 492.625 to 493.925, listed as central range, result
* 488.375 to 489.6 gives 0.095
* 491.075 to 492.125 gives -0.013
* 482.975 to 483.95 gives 0.034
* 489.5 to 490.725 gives 0.028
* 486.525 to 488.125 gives 0.189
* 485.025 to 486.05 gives 0.136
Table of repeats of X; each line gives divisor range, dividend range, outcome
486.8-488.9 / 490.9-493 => 1.09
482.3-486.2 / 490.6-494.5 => 1.11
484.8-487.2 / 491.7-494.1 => 1.14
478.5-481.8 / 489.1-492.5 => 1.06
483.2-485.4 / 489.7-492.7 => 1.04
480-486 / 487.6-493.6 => 1.07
